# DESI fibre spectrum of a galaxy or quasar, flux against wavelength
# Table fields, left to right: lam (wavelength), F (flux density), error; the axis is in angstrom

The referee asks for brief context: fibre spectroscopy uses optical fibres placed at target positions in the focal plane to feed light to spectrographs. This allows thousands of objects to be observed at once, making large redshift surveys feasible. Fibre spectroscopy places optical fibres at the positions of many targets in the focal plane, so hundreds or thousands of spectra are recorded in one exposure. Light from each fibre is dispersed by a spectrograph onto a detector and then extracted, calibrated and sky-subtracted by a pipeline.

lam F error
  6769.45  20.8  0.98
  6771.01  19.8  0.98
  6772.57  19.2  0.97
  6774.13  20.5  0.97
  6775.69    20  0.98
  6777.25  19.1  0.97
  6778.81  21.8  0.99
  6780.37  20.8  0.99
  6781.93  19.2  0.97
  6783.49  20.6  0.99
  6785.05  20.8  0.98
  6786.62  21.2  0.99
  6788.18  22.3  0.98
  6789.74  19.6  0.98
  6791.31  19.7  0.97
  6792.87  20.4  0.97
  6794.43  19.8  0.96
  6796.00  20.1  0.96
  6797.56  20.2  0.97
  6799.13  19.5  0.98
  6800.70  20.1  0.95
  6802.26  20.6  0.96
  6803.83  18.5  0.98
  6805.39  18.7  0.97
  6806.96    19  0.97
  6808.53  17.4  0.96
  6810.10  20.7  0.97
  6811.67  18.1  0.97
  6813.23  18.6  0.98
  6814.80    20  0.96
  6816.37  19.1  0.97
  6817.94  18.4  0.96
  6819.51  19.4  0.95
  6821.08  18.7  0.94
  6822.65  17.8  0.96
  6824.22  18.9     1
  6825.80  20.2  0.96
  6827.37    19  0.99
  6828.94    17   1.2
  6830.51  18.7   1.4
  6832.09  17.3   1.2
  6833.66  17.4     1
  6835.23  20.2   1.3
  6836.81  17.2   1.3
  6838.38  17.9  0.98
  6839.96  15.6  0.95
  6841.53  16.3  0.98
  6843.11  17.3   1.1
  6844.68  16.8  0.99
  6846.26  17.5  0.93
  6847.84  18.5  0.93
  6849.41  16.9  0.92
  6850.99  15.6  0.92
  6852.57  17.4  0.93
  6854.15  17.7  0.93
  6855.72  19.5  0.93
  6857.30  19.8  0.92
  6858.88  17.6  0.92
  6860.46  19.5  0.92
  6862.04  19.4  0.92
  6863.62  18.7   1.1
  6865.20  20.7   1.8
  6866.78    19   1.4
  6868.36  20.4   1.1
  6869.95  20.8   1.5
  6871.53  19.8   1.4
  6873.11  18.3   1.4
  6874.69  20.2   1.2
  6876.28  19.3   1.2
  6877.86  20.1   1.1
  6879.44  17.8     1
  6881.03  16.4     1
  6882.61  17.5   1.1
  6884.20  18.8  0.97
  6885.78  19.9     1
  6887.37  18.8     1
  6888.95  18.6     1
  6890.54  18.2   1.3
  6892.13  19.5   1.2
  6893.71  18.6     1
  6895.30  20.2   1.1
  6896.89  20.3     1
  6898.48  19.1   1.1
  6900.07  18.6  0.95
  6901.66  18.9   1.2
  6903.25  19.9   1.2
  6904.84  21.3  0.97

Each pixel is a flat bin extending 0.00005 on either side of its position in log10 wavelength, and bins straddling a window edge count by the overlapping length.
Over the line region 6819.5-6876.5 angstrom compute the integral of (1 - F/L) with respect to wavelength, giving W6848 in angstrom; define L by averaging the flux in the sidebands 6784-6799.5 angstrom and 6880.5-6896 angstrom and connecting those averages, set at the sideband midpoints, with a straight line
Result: 2.83 angstrom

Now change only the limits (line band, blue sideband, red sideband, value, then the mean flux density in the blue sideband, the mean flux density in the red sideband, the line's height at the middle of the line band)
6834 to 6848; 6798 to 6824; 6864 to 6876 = 1.45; 19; 19.8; 19.4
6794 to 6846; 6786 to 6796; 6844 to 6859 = 1.54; 20.5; 17.7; 19.2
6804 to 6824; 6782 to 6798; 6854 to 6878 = 1.29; 20.4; 19.5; 20.1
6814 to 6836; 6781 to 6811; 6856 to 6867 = 1.02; 19.9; 19.3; 19.6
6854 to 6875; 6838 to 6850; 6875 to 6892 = -1.81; 17.1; 18.6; 17.9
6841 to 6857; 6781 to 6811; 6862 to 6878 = 1.87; 19.9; 19.7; 19.8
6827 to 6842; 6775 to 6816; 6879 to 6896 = 1.30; 19.9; 18.6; 19.3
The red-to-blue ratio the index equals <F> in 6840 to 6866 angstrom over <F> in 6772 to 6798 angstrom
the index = 0.9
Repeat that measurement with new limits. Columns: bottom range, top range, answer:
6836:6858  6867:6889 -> 1.09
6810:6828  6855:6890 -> 1.01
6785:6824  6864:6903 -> 0.98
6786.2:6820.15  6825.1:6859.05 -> 0.91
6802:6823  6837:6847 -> 0.89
